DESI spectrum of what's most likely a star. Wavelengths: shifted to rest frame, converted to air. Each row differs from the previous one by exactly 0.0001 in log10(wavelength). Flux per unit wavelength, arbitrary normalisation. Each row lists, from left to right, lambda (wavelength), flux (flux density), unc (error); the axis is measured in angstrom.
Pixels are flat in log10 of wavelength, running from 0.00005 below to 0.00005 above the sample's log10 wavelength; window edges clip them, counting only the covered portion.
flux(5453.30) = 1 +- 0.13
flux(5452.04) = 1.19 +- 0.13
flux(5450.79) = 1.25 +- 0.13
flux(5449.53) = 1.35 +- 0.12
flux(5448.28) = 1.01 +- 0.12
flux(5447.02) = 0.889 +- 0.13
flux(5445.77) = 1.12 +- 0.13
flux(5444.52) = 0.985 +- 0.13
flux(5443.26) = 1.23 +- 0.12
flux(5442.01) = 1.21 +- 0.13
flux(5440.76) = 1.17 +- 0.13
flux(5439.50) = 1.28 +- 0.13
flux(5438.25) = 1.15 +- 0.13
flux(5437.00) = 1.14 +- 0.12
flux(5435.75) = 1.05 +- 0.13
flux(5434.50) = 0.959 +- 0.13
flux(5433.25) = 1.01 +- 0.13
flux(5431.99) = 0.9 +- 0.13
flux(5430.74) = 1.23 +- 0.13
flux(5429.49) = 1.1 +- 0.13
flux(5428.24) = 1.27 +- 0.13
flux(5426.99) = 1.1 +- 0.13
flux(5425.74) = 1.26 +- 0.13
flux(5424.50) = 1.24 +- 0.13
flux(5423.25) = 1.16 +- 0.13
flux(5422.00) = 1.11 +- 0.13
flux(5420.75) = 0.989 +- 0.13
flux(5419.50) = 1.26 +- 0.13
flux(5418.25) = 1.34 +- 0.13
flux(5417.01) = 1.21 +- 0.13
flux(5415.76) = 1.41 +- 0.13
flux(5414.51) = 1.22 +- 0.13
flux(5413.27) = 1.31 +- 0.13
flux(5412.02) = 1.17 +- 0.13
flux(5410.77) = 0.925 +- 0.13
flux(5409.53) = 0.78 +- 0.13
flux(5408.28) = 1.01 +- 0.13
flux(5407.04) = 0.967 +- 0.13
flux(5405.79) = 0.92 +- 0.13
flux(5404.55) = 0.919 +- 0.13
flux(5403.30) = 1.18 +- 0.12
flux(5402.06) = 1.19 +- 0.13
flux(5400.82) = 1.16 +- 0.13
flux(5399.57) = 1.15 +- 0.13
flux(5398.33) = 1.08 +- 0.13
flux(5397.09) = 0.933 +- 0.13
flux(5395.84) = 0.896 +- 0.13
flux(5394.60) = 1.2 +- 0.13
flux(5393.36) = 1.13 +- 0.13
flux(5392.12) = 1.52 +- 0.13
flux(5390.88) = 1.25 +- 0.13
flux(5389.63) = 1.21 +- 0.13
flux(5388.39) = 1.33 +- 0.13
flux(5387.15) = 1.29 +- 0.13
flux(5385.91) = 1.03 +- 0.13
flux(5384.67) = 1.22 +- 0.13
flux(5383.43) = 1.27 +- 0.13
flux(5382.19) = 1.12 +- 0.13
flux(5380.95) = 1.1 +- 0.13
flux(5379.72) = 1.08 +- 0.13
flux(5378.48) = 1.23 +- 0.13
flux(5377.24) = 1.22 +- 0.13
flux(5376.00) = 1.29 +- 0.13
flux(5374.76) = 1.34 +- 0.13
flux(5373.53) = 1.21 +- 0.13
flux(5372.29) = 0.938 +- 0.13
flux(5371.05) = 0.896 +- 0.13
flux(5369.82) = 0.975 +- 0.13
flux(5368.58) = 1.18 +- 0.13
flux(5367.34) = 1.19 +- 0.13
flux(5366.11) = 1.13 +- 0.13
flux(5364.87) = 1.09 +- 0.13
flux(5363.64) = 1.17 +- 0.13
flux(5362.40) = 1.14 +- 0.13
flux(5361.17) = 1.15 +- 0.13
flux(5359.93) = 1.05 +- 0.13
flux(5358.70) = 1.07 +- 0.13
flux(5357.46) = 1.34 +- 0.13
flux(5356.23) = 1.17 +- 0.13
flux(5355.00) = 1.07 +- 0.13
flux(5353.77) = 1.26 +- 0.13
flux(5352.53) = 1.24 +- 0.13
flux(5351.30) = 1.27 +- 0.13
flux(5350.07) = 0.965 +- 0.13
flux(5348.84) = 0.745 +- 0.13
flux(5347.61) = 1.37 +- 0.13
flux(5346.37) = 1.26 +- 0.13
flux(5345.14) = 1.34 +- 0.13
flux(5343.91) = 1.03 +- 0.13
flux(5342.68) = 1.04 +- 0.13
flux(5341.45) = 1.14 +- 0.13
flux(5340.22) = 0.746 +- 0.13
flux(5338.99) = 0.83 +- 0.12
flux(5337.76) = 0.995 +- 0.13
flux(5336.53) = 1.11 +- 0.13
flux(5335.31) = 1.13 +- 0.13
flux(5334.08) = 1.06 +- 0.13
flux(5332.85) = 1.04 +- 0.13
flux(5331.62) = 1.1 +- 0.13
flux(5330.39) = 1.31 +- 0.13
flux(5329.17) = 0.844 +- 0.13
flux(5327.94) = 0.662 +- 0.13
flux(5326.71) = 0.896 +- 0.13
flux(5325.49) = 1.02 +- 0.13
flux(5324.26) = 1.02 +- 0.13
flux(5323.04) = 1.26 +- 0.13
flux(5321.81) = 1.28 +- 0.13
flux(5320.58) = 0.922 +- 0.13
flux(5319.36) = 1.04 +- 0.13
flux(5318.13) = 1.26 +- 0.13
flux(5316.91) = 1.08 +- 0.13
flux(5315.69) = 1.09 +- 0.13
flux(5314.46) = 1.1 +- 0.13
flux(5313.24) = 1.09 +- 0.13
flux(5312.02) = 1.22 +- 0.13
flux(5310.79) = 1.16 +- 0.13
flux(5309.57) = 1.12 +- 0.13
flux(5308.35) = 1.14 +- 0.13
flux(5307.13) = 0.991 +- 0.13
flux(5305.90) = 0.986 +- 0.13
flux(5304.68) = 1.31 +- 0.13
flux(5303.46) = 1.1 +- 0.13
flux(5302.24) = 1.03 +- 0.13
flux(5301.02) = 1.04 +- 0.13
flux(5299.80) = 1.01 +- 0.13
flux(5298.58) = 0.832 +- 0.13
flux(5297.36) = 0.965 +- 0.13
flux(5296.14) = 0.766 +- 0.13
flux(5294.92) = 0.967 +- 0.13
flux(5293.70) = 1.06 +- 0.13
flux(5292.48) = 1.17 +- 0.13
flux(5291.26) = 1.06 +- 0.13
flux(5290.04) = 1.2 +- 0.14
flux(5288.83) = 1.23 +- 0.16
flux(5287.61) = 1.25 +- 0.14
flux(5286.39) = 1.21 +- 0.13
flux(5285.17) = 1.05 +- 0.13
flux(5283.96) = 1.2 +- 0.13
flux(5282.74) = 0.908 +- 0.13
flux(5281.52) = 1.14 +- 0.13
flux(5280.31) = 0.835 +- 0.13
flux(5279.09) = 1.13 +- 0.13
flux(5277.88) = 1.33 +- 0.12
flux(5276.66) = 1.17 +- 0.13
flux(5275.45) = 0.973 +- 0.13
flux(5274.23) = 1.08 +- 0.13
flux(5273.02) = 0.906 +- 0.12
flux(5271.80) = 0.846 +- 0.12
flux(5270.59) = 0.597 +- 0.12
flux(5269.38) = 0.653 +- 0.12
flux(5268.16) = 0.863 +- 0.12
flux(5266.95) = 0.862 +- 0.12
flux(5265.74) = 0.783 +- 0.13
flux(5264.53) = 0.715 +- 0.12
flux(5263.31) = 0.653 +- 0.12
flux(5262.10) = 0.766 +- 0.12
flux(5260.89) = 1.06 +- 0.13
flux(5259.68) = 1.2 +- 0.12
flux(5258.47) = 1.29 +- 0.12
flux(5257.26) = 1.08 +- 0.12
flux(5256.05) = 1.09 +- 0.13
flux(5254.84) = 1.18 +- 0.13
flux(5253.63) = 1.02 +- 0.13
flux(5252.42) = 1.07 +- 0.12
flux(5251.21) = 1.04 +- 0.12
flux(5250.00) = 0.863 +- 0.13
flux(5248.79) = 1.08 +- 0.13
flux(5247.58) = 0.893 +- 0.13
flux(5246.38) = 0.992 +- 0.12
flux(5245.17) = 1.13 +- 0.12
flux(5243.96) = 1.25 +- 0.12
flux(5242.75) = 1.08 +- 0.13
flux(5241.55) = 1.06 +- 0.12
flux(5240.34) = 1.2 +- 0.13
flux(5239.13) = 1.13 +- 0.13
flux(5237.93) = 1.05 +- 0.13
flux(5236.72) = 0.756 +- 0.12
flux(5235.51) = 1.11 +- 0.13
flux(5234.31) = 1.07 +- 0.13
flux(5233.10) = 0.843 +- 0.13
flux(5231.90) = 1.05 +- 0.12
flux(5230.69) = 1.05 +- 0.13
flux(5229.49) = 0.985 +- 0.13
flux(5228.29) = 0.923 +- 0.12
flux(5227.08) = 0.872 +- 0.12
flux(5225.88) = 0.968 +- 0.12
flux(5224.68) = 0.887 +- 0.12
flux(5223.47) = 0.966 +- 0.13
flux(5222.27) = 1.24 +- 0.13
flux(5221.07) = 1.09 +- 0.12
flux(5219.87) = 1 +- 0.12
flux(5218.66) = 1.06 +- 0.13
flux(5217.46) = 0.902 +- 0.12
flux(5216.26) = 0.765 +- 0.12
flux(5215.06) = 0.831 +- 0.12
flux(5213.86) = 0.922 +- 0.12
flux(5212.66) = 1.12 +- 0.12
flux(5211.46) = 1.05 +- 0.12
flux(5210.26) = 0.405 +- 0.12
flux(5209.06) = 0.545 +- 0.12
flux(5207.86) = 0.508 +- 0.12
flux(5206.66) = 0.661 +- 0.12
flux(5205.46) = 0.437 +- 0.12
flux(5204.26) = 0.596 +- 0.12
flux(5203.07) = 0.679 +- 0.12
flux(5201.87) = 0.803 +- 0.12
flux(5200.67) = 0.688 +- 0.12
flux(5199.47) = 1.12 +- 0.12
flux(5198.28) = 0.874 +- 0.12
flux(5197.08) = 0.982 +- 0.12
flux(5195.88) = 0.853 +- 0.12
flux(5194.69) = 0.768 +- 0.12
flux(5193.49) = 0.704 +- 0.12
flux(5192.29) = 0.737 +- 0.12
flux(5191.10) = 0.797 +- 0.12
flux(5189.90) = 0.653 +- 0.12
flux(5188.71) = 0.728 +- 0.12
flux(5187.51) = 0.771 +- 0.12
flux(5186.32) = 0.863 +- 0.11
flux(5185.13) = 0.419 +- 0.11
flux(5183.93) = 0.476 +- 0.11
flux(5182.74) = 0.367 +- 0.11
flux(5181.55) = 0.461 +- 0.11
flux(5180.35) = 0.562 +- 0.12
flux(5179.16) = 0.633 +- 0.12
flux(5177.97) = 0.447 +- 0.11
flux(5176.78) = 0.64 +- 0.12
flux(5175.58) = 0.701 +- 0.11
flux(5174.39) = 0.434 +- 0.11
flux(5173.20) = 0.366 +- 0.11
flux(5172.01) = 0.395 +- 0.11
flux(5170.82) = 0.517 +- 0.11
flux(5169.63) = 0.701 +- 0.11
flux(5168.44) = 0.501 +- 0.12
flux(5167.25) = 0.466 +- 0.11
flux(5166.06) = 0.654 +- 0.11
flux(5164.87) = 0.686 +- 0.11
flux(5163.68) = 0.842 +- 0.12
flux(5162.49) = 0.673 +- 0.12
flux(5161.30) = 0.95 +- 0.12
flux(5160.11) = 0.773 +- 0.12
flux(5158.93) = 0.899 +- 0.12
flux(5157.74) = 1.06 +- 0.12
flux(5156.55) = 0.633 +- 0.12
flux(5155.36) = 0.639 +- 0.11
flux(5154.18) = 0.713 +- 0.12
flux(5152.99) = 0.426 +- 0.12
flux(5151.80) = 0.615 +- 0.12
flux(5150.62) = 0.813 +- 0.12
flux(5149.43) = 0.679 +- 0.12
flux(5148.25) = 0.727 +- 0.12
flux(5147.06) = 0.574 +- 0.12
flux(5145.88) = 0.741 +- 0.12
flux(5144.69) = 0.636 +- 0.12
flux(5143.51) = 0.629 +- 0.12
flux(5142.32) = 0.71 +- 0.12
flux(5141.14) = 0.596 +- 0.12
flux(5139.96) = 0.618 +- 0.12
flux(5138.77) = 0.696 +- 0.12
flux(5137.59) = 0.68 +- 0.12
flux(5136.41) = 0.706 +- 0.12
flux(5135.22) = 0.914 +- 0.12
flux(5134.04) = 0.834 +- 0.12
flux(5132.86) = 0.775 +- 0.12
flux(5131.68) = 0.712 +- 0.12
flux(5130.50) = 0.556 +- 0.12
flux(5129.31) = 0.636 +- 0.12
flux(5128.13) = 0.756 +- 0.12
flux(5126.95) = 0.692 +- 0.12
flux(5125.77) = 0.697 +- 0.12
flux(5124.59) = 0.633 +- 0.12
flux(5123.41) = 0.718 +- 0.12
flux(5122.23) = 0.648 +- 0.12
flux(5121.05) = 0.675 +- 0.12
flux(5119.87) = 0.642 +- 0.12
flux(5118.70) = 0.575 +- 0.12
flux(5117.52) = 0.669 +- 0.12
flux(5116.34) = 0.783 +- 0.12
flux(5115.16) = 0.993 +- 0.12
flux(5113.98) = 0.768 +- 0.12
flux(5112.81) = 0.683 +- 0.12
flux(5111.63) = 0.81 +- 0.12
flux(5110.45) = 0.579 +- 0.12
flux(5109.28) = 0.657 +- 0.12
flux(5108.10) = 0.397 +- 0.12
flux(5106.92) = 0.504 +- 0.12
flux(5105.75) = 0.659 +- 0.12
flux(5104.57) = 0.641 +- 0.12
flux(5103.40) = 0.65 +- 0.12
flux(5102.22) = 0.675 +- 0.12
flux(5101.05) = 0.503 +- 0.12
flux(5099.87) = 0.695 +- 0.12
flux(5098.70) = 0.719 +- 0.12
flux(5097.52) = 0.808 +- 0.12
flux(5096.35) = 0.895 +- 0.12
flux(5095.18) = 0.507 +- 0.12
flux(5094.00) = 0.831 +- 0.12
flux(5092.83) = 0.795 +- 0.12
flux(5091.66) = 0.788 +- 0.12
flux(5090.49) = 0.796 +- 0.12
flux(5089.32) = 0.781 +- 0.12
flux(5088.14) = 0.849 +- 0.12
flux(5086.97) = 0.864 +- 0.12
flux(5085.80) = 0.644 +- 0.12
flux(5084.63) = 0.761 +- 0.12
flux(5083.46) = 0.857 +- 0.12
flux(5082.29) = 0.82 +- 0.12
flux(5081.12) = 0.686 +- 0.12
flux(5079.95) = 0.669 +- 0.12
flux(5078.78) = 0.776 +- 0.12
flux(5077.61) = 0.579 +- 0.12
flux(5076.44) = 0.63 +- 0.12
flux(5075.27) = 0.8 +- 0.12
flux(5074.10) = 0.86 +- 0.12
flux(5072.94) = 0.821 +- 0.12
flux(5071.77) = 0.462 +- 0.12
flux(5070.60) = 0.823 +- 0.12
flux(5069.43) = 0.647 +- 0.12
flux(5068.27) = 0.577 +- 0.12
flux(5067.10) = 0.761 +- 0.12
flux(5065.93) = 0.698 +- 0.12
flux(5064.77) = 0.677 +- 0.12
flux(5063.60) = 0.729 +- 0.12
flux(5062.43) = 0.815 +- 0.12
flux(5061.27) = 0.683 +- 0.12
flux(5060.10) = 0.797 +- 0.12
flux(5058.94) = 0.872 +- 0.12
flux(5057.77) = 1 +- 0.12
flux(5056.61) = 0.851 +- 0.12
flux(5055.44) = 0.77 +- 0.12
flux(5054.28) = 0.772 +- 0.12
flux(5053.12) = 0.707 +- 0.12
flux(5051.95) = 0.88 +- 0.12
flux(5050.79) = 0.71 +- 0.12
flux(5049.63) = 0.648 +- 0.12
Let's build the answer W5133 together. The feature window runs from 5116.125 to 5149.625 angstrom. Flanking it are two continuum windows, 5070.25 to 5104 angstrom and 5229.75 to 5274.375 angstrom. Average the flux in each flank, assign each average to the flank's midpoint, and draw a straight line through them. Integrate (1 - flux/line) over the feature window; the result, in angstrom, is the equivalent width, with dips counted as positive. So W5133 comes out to 4.9 angstrom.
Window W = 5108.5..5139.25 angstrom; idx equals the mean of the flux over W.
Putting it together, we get 0.709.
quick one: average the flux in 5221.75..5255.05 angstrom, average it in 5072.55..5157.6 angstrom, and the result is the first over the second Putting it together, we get 1.46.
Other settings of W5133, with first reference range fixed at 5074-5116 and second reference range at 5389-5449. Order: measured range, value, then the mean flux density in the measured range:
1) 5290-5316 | -2.2 angstrom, 1.06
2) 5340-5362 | -2.0 angstrom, 1.13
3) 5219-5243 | -3.4 angstrom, 1.02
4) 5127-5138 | 0.5 angstrom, 0.729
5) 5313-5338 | -1.4 angstrom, 1.06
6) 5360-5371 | -0.6 angstrom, 1.11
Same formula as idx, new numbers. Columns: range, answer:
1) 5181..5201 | 0.723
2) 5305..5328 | 1.08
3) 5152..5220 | 0.697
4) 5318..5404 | 1.12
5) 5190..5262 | 0.936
